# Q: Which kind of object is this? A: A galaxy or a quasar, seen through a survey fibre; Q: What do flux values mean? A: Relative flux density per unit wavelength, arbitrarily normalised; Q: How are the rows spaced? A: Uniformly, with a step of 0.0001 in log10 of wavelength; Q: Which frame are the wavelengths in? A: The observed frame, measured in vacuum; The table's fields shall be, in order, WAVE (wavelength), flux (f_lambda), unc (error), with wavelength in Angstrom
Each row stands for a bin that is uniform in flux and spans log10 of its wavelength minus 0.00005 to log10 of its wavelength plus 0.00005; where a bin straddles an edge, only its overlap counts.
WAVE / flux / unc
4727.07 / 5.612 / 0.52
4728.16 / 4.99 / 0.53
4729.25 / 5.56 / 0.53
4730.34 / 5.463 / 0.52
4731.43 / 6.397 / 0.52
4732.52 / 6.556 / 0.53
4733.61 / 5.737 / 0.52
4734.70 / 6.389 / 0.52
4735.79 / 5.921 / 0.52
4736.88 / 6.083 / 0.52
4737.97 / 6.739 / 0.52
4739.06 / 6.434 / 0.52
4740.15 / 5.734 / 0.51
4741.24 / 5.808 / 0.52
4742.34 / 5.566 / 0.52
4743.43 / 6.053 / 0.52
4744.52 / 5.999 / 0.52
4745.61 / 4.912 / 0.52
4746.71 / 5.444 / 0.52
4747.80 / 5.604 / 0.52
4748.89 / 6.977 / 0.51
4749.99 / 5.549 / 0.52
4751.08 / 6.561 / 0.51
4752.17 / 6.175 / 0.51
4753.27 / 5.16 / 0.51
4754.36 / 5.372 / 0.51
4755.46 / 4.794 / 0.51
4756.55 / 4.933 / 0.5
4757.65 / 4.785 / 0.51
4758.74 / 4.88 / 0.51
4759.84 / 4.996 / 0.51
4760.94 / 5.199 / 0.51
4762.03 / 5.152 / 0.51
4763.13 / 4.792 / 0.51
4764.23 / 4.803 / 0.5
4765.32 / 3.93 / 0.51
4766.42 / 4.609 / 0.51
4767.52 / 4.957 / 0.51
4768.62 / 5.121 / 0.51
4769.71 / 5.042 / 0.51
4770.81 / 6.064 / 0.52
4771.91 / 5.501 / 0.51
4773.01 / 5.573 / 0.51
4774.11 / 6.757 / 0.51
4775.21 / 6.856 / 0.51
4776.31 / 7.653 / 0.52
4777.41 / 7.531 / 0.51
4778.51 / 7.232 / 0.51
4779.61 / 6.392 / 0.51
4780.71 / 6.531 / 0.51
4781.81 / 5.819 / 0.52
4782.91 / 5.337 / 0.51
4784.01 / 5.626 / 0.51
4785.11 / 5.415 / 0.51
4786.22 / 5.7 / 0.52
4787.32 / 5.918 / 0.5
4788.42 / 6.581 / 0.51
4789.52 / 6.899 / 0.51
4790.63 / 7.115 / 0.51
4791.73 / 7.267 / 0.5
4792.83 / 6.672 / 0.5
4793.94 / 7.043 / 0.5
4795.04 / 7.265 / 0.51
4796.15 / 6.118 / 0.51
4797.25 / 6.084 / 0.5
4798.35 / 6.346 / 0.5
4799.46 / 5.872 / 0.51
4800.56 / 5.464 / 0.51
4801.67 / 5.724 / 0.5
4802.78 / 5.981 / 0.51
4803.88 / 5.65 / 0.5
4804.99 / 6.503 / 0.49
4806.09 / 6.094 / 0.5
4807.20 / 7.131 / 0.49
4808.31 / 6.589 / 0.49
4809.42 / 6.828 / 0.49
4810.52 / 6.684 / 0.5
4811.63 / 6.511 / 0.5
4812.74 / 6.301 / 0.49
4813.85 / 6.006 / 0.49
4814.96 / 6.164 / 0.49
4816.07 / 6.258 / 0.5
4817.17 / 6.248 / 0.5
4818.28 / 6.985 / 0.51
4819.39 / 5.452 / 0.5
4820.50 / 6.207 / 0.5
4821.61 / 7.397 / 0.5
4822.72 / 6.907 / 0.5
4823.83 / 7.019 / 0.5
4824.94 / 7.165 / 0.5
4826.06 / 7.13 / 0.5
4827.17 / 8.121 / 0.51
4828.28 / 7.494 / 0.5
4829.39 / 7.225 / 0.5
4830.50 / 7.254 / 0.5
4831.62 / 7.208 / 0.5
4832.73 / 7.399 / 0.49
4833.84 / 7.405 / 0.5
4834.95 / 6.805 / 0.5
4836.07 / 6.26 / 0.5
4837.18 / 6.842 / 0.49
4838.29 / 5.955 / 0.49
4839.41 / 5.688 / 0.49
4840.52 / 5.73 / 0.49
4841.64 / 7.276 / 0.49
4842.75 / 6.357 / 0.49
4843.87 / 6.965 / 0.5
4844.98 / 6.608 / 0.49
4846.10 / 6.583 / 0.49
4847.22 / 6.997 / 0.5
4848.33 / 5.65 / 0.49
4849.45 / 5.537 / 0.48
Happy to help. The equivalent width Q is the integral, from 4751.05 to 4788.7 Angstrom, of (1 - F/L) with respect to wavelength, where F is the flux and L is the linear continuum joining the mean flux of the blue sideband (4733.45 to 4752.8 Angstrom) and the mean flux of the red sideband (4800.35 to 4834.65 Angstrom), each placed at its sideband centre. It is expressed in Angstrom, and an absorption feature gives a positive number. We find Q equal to 3.7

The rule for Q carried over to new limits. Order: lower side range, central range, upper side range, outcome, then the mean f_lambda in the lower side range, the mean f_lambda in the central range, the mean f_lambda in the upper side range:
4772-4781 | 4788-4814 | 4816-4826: 1.0 Angstrom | 6.76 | 6.45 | 6.67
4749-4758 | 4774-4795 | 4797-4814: -2.2 Angstrom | 5.5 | 6.56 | 6.24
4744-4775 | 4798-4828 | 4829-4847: -0.9 Angstrom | 5.36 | 6.48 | 6.72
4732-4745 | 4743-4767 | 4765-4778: 2.7 Angstrom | 6.09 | 5.3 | 5.84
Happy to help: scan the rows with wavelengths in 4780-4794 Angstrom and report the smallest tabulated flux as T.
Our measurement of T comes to 5.337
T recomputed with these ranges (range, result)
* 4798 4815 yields 5.464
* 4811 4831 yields 5.452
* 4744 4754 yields 4.912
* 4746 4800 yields 3.93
